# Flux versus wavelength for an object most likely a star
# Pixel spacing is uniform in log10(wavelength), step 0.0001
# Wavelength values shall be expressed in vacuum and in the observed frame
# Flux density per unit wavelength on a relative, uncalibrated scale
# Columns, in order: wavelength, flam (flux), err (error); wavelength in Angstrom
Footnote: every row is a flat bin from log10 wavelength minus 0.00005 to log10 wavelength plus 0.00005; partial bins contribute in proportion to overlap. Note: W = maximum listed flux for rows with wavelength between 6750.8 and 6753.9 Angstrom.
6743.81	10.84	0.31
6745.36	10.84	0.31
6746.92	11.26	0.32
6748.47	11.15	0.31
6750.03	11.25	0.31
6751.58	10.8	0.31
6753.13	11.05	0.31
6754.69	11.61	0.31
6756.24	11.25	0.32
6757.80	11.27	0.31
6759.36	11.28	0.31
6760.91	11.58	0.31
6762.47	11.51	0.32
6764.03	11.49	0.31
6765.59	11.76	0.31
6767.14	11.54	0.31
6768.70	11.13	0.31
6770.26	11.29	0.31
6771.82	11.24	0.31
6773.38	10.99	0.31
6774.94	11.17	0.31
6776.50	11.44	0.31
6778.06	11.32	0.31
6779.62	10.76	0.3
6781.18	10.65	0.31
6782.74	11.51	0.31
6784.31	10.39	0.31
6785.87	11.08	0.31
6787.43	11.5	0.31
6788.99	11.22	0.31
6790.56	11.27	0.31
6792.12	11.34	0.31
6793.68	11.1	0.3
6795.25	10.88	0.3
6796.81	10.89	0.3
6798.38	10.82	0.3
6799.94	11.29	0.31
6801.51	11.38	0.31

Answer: 11.05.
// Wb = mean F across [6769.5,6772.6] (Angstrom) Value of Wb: 11.3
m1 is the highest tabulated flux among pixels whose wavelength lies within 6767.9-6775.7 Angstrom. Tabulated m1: 11.29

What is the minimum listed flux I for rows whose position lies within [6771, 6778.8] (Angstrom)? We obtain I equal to 10.99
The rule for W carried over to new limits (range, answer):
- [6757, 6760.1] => 11.28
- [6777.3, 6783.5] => 11.51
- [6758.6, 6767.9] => 11.76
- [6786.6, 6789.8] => 11.5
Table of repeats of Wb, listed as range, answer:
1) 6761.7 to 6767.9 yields 11.6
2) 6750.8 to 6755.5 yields 11.2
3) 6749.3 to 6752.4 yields 11.1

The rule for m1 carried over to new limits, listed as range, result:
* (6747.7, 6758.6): 11.61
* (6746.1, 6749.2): 11.26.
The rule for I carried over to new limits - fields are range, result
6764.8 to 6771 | 11.13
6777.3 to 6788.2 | 10.39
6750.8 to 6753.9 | 10.8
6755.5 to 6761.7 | 11.25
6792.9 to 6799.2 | 10.82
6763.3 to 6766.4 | 11.49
